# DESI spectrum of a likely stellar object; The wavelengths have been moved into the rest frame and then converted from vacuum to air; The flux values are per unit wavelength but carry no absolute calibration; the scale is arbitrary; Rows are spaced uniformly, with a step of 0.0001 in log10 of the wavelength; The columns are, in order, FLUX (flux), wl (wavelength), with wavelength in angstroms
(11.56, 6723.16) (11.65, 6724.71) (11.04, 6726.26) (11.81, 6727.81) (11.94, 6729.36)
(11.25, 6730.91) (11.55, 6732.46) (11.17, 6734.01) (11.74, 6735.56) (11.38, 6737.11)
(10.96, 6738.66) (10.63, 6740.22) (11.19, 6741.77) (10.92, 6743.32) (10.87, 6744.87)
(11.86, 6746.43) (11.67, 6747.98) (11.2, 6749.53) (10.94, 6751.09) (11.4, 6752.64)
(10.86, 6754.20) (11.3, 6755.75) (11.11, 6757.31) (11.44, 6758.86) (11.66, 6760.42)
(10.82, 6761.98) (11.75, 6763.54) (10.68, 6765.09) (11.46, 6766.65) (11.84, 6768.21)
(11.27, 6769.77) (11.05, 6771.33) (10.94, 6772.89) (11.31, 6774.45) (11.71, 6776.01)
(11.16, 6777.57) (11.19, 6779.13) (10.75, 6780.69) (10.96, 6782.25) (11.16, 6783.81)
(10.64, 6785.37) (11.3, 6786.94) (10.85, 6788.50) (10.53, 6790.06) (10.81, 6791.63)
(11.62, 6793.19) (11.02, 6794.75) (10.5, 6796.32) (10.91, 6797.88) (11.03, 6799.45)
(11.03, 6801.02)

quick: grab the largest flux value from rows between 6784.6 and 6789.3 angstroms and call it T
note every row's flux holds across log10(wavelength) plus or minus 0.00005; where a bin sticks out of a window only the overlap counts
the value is 11.3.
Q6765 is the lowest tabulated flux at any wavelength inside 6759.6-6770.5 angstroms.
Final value 10.68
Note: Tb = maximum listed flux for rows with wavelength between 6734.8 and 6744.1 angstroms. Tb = 11.74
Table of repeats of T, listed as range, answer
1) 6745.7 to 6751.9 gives 11.86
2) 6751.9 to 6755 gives 11.4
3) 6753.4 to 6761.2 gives 11.66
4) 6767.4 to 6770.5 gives 11.84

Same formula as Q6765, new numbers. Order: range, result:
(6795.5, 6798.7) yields 10.5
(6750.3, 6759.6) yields 10.86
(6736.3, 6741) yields 10.63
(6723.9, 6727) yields 11.04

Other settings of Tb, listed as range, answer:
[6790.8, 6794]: 11.62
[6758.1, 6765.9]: 11.75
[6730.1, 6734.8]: 11.55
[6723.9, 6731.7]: 11.94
